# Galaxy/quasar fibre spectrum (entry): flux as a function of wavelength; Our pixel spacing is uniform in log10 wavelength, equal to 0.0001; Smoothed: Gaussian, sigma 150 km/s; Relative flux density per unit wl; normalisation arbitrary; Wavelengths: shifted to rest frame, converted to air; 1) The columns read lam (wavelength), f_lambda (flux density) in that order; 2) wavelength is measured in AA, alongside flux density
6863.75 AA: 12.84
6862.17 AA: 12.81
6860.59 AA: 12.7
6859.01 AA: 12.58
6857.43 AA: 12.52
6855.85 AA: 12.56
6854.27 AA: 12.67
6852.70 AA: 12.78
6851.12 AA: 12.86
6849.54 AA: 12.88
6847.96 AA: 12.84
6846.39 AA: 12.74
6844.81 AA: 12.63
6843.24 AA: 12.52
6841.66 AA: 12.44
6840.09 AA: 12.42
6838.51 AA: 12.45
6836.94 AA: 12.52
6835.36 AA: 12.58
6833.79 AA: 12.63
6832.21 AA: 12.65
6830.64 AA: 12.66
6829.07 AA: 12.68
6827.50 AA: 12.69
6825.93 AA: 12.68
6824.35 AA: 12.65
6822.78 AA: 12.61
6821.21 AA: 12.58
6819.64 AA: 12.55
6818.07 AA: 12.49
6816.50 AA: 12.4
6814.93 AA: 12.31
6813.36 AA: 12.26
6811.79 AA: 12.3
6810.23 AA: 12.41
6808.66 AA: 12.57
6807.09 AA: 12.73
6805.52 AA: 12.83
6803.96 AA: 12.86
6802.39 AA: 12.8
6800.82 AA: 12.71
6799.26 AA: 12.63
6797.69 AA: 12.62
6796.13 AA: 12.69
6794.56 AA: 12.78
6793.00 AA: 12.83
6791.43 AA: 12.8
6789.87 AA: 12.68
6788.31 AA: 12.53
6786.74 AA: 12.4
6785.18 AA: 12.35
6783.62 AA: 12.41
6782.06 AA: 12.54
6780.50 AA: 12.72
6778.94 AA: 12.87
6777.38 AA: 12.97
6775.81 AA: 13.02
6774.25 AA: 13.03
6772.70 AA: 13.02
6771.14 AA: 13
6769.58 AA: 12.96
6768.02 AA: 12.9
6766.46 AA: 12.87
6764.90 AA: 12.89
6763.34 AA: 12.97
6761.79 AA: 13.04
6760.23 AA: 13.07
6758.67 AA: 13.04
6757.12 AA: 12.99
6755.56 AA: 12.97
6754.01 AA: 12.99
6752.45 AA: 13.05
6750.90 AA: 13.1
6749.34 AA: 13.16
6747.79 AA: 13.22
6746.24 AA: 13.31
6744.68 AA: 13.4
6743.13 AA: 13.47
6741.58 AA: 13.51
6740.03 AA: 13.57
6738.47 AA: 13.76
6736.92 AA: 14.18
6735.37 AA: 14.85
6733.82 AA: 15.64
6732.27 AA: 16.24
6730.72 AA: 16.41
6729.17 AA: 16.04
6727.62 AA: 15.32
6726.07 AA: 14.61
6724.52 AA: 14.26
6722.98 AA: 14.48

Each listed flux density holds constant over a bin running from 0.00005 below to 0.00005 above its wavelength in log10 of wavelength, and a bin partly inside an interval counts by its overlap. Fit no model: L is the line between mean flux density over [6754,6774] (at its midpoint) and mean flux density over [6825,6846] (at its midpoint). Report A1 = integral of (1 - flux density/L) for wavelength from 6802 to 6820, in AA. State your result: 0.3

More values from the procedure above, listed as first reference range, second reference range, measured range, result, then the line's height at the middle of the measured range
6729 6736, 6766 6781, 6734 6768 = 2.8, 14.5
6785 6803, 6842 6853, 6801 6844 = 0.4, 12.7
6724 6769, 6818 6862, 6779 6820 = 1.7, 13.1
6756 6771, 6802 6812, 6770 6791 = 0.2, 12.8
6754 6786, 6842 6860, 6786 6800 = 0.2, 12.8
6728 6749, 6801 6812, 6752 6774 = 1.3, 13.8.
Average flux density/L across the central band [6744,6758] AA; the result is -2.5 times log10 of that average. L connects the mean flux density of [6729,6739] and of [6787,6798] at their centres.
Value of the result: 0.11 mag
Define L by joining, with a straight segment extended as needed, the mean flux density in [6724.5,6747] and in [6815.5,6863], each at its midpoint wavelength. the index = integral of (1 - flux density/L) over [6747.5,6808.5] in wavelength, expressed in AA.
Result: 4.1 AA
